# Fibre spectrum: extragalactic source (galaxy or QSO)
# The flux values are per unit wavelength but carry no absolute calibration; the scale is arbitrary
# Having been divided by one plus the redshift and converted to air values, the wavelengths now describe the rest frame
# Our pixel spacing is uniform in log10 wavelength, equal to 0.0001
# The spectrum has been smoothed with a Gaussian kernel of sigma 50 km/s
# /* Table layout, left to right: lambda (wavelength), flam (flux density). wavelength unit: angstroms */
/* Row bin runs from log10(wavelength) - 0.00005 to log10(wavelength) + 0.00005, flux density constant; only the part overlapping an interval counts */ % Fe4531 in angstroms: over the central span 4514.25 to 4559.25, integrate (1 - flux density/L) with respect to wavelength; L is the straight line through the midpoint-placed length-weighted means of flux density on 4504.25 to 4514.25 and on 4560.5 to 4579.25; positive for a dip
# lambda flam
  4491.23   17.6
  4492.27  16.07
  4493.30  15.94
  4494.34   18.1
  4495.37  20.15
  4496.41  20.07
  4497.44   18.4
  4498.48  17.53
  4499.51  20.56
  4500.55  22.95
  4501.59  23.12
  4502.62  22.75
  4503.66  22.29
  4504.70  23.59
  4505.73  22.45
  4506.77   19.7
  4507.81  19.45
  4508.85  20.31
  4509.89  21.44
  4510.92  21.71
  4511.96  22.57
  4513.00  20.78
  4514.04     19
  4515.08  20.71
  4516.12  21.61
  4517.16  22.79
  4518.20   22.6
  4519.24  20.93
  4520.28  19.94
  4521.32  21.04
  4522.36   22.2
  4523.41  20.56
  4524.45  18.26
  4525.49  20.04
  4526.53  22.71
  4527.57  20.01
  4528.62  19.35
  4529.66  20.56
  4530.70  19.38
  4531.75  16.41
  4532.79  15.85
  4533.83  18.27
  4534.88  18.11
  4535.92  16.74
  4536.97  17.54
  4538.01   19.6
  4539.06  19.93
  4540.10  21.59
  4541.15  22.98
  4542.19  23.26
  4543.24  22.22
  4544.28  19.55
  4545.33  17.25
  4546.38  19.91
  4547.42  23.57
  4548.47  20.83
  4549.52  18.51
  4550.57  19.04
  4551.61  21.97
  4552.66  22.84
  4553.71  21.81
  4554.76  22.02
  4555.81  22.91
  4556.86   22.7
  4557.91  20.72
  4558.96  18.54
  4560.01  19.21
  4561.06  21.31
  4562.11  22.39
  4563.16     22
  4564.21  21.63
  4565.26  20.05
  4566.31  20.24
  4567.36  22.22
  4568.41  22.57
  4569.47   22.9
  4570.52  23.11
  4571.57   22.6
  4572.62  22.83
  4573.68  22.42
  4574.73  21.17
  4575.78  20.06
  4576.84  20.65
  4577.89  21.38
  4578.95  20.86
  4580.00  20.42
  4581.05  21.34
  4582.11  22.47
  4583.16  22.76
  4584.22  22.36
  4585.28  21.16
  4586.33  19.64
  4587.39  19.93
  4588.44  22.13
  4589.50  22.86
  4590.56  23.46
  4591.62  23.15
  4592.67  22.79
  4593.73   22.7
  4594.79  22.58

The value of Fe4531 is 2.1 angstroms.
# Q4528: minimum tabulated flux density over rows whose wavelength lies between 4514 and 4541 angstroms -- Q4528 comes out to 15.85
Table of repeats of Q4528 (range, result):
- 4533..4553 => 16.74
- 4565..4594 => 19.64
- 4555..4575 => 18.54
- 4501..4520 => 19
